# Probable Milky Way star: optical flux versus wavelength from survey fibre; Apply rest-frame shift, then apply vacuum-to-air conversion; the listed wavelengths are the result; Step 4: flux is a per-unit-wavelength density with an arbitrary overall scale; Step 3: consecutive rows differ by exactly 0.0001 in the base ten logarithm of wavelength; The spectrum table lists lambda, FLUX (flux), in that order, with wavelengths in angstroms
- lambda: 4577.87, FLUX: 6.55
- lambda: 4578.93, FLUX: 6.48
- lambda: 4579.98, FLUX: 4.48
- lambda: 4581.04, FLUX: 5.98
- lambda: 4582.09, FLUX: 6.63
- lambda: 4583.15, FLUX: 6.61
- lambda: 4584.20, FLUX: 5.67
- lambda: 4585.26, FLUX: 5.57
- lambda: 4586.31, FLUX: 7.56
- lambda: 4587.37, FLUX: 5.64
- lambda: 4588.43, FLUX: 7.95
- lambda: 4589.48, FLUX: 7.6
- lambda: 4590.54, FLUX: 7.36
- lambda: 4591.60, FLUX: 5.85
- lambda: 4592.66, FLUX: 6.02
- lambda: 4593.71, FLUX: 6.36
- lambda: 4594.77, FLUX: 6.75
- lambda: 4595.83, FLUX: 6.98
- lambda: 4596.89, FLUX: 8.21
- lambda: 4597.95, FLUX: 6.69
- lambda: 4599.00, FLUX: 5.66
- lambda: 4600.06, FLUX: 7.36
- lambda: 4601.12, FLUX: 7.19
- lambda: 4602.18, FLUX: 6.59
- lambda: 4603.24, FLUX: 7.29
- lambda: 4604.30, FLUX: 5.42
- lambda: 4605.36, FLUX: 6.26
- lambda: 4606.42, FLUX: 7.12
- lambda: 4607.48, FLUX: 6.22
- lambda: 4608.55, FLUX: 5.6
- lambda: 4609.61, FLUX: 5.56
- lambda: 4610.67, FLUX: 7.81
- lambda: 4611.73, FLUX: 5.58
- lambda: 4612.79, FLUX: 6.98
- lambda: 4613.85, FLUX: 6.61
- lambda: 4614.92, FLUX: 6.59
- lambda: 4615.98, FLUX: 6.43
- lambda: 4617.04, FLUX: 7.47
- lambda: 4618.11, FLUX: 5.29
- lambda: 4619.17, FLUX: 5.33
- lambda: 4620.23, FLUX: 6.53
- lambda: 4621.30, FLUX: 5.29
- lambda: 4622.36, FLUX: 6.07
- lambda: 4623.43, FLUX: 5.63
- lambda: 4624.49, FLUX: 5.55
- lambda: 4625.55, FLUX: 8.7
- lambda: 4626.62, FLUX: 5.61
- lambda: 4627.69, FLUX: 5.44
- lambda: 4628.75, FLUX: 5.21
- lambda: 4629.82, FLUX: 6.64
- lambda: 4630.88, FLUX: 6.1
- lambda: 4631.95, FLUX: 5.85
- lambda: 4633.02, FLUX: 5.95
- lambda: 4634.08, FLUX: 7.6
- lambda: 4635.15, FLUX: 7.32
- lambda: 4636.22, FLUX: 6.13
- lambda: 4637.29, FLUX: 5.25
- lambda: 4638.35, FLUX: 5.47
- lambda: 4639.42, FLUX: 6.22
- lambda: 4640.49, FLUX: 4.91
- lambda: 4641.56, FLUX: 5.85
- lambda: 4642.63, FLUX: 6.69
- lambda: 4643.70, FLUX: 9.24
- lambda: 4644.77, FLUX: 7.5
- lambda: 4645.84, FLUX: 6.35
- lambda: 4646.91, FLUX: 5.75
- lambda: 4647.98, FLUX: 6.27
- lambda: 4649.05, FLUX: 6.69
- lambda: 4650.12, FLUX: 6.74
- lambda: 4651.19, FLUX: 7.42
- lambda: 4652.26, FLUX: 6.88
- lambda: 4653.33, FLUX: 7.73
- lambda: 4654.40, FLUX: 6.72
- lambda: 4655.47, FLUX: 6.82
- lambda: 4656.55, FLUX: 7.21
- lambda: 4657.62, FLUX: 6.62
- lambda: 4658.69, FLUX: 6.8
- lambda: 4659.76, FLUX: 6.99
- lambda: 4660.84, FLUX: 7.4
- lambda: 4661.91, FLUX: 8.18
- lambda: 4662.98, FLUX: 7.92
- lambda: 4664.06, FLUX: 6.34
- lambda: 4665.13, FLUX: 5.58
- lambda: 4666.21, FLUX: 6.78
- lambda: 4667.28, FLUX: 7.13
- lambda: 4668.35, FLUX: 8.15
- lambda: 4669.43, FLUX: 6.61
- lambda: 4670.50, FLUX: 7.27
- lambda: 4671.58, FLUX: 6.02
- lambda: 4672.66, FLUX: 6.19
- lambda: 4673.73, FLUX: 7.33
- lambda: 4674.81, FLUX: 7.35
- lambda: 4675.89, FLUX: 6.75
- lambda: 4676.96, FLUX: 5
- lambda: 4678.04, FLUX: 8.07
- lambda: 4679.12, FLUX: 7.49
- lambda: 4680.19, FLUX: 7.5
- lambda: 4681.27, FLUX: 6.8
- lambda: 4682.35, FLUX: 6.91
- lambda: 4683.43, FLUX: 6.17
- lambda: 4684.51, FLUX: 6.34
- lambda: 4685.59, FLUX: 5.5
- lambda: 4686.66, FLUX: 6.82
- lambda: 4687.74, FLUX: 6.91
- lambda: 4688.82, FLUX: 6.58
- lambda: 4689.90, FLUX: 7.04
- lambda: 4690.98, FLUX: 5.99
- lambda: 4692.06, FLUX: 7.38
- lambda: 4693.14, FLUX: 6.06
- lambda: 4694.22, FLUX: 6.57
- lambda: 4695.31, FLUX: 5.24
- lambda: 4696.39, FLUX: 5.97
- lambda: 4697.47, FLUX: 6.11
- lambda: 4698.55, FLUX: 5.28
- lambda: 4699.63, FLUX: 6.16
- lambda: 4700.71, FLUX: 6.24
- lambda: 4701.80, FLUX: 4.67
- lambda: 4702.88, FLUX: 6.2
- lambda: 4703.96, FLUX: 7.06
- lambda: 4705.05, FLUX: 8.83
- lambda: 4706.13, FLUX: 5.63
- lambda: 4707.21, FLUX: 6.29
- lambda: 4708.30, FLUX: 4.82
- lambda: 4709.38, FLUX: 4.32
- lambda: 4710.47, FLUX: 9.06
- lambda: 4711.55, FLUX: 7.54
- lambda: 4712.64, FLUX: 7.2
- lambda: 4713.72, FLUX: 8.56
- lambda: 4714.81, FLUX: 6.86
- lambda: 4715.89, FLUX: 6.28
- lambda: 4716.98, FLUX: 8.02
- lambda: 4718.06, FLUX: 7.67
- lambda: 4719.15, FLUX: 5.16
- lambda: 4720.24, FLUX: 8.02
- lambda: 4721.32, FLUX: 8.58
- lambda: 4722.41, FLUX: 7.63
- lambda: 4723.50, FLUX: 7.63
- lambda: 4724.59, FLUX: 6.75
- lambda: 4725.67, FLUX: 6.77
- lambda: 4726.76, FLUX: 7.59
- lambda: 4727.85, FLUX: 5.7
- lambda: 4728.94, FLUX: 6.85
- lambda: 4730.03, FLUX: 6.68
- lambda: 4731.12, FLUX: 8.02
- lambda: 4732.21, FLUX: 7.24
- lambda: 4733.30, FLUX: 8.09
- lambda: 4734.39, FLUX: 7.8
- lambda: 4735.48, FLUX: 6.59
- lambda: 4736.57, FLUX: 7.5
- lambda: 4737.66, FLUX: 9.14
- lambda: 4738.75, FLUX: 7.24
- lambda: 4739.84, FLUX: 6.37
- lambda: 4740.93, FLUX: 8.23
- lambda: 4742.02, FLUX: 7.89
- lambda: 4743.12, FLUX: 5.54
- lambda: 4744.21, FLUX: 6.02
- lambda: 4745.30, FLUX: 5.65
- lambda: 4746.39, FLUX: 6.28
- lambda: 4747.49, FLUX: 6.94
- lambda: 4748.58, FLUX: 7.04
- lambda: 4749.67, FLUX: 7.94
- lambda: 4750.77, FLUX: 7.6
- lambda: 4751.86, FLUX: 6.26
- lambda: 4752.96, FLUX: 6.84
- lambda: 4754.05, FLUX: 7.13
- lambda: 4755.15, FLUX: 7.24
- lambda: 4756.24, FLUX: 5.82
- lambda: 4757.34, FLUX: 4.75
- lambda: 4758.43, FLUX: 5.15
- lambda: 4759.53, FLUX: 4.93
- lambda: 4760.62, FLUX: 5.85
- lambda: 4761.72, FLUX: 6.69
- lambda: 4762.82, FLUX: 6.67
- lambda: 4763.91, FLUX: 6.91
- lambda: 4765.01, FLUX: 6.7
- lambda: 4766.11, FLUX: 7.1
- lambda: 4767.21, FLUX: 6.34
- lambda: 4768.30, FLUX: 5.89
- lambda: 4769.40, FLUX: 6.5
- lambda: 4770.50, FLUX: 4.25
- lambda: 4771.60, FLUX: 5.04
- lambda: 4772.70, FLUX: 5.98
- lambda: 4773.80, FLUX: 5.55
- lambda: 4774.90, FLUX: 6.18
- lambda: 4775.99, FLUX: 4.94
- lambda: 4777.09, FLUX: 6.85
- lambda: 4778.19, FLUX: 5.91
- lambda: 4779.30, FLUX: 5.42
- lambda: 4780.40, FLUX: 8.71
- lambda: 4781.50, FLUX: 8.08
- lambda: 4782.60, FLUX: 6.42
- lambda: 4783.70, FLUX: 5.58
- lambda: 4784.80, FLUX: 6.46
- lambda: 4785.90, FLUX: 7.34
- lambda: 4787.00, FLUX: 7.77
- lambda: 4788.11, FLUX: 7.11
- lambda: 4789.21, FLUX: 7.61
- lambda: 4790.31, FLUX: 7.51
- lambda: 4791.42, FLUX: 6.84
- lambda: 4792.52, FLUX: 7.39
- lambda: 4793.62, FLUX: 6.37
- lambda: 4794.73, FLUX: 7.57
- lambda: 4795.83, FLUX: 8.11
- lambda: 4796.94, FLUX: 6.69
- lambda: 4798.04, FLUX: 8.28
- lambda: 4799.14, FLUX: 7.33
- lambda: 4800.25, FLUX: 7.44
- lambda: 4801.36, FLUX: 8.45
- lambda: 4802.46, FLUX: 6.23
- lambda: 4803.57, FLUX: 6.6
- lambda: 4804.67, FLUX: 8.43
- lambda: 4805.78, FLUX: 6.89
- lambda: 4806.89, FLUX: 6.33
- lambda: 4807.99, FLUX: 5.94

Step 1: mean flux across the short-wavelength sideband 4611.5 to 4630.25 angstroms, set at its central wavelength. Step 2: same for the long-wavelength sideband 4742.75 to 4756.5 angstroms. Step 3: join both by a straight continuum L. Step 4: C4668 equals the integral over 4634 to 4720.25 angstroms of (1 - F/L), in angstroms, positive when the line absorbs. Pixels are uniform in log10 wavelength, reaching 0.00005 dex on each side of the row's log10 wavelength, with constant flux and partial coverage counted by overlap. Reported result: -4.0 angstroms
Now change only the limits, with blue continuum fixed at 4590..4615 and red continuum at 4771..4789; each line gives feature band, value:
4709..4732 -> -2.5 angstroms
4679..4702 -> 0.6 angstroms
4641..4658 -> -0.9 angstroms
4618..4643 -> 2.0 angstroms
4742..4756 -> -0.5 angstroms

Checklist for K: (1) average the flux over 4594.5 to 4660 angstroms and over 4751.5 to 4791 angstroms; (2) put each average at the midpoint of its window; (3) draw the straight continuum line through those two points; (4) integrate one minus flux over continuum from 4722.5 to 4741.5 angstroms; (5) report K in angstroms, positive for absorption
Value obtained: -2.7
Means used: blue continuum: 6.49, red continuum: 6.38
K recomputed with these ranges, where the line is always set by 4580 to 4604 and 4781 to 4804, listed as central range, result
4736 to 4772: 2.8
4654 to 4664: -0.5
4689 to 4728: 1.5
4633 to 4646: 0.5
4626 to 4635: 0.8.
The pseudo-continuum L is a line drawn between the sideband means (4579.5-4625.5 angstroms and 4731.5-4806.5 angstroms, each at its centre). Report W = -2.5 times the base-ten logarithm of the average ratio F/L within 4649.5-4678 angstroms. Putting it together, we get -0.06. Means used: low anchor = 6.43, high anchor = 6.78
